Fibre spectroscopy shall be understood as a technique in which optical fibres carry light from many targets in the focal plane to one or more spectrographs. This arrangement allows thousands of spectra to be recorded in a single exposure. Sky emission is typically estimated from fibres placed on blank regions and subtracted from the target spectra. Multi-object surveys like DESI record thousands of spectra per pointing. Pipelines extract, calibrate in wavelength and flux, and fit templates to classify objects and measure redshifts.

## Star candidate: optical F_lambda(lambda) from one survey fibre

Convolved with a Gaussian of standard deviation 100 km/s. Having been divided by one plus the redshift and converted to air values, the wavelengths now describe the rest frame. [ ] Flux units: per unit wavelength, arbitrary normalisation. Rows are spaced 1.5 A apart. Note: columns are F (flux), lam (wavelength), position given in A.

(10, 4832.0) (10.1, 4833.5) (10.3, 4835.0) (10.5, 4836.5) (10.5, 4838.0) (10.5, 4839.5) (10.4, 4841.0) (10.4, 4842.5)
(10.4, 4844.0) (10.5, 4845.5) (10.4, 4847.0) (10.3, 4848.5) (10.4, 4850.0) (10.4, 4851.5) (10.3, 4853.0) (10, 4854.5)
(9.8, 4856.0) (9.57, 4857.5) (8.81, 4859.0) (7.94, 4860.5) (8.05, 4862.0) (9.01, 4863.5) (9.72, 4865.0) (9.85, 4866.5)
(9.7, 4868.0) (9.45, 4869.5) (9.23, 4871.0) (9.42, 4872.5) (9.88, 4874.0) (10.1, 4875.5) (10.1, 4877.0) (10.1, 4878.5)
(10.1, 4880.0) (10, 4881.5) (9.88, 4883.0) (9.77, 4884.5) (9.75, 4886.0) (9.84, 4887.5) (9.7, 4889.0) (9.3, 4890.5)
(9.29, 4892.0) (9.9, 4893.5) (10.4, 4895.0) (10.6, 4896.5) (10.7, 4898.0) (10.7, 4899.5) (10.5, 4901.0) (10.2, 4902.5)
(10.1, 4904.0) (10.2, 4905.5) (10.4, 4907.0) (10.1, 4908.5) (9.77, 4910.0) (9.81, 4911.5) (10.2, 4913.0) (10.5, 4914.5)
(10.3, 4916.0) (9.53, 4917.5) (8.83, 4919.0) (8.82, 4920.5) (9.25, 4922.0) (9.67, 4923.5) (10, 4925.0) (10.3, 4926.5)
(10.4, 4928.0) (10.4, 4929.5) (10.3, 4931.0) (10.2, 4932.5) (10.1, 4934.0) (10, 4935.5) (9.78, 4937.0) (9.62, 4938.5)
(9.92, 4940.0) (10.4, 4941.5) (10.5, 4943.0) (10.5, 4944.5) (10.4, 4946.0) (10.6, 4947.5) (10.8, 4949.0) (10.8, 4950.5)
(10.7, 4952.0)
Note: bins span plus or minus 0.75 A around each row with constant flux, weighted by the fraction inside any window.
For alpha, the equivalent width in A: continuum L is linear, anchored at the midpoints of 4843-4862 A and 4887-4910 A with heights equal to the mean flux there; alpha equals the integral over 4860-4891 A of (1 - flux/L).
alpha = 1.24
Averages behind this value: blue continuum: 9.84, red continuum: 10.1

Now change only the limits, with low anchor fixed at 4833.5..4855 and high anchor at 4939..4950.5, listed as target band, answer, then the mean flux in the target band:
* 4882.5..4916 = 1.08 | 10.1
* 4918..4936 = 1.01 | 9.85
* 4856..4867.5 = 1.47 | 9.06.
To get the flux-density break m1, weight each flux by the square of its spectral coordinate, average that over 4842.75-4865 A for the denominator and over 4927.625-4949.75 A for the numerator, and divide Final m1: 1.1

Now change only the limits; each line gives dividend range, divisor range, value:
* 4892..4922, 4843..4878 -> 1.05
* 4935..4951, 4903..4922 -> 1.06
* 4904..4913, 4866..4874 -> 1.07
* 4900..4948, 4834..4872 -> 1.05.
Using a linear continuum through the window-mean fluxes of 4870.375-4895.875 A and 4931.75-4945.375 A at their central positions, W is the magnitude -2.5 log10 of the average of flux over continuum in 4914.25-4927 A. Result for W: 0.04 mag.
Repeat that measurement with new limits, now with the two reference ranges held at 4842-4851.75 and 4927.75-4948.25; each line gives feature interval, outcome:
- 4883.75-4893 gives 0.08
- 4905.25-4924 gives 0.05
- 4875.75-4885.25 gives 0.04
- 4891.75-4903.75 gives 0.00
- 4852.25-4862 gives 0.12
